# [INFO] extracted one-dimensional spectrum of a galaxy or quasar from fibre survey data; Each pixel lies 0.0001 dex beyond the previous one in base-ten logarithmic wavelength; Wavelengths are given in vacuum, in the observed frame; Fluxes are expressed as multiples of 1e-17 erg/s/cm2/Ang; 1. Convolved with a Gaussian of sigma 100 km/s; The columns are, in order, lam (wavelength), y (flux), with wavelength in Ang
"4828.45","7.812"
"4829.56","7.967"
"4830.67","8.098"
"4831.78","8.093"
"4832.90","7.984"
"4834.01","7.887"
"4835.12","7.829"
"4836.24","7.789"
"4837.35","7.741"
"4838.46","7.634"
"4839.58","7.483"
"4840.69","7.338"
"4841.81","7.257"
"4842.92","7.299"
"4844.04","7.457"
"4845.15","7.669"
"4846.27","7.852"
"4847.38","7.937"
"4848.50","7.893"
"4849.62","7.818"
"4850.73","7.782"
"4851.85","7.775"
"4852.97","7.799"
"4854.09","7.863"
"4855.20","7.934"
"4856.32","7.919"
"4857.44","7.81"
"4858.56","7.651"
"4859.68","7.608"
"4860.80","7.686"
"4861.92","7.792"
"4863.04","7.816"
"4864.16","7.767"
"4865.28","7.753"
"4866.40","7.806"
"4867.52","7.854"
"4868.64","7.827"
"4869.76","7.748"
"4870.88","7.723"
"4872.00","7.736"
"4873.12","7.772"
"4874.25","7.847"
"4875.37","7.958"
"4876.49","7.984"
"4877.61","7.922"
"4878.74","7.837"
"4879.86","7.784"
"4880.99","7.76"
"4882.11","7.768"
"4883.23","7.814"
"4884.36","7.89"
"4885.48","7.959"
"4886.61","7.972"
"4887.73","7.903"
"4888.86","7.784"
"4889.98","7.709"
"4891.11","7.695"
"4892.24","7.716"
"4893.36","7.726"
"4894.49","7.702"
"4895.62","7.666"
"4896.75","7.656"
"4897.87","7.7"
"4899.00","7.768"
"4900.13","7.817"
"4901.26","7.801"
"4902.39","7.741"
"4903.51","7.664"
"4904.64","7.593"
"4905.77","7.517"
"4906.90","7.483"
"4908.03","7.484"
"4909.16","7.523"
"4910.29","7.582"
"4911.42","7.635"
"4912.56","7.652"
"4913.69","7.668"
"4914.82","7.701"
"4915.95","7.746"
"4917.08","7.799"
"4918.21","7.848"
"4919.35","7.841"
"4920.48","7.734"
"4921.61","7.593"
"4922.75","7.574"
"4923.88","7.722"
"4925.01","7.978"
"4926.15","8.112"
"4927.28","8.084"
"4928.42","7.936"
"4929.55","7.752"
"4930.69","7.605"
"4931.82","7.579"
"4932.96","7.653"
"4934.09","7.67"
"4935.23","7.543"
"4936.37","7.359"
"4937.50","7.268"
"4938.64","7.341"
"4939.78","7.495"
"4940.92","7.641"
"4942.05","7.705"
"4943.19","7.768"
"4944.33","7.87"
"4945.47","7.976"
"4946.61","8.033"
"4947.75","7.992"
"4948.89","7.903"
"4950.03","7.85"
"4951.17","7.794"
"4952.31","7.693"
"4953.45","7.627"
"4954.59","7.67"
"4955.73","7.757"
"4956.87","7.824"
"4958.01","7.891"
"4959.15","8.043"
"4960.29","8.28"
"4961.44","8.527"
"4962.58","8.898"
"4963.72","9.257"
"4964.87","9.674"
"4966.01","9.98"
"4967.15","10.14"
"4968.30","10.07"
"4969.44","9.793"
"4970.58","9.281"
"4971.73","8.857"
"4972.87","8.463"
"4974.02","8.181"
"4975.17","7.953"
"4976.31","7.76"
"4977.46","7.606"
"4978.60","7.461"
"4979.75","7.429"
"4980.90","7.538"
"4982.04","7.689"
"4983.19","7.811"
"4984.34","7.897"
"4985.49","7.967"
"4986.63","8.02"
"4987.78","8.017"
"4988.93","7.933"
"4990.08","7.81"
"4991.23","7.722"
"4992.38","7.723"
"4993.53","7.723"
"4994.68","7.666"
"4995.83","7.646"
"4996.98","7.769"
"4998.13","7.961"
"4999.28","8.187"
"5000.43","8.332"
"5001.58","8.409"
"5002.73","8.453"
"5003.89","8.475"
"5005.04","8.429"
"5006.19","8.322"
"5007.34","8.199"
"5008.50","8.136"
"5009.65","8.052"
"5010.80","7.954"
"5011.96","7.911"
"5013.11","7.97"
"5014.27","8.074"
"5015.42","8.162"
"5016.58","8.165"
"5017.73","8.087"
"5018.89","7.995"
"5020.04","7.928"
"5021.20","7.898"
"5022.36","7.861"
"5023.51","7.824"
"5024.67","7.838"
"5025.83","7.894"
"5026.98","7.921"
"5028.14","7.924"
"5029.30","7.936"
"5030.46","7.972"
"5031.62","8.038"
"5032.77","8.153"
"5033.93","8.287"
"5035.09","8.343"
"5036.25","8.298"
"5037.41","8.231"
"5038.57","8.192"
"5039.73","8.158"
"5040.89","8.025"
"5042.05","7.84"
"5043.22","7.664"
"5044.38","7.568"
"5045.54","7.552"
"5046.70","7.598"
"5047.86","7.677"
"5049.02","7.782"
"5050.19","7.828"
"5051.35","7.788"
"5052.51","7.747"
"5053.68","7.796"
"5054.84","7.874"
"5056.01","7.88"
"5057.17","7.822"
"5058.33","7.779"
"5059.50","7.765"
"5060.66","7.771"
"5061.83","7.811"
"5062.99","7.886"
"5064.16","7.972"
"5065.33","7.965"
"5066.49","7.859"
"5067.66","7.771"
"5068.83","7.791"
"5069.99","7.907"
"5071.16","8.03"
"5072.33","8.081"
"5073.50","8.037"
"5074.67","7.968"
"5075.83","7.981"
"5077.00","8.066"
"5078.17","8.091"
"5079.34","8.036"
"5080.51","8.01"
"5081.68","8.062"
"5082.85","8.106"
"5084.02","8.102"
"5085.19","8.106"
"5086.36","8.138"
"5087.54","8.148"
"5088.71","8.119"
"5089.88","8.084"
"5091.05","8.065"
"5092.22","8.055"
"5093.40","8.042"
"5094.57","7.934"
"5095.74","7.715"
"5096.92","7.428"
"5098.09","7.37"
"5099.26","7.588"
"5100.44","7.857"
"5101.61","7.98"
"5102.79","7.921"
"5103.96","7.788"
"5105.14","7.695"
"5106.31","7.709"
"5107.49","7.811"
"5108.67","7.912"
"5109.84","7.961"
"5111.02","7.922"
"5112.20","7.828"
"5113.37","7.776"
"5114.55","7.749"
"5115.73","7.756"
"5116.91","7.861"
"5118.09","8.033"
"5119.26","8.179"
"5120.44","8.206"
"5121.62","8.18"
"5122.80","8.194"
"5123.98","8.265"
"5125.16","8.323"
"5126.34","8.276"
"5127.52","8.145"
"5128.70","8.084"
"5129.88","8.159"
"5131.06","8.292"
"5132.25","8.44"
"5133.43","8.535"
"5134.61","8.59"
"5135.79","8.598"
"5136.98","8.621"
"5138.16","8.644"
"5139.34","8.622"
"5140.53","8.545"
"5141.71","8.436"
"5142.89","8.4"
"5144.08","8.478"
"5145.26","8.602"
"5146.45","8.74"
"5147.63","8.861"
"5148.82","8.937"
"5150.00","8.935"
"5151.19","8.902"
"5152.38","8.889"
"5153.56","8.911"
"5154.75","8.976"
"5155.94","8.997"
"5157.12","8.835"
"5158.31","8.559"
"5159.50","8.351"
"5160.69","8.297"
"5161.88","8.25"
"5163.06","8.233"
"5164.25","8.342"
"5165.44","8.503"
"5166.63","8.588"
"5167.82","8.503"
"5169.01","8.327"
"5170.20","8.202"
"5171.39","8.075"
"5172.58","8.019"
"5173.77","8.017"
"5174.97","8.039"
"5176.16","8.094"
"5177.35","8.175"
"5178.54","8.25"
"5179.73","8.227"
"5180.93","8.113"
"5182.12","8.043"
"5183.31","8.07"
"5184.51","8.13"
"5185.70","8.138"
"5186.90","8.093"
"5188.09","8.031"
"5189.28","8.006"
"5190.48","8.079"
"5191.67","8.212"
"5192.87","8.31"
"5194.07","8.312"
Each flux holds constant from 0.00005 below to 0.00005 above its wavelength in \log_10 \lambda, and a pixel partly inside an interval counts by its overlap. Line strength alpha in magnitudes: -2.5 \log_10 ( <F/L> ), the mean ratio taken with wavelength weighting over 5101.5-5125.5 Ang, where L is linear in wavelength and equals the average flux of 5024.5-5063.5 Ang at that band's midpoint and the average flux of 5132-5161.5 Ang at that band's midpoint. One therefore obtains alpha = 0.06 mag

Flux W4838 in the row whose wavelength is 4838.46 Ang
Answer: 7.634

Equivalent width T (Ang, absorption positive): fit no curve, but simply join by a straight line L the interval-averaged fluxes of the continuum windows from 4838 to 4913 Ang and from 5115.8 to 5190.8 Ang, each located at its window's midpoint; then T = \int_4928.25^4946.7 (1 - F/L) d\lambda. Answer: 0.5 Ang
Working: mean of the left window 7.73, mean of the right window 8.37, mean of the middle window 7.64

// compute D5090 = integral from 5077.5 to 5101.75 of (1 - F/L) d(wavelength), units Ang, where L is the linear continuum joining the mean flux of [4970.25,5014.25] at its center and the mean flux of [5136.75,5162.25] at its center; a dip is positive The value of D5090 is 1.3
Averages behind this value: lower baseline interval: 8.01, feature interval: 7.95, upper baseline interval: 8.68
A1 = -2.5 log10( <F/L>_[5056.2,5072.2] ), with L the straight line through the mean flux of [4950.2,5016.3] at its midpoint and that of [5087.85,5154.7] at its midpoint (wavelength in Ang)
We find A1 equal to 0.05 mag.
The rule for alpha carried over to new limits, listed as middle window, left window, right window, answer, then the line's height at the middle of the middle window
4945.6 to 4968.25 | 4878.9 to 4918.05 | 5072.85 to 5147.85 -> -0.075 mag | 7.83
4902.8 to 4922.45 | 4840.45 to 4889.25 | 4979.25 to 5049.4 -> 0.026 mag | 7.84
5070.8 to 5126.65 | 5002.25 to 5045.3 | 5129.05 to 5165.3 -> 0.055 mag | 8.38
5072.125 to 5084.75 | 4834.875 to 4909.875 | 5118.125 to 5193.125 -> 0.021 mag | 8.21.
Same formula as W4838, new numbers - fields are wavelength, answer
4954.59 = 7.67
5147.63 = 8.861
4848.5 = 7.893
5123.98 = 8.265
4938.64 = 7.341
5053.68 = 7.796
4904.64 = 7.593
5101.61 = 7.98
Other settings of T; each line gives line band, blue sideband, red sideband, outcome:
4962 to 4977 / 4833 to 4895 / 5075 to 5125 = -2.37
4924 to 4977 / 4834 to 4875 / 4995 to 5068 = -1.99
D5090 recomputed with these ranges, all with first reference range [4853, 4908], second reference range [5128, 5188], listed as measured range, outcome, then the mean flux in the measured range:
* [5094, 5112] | 1.14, 7.77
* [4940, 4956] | 0.27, 7.8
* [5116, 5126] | 0.23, 8.15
